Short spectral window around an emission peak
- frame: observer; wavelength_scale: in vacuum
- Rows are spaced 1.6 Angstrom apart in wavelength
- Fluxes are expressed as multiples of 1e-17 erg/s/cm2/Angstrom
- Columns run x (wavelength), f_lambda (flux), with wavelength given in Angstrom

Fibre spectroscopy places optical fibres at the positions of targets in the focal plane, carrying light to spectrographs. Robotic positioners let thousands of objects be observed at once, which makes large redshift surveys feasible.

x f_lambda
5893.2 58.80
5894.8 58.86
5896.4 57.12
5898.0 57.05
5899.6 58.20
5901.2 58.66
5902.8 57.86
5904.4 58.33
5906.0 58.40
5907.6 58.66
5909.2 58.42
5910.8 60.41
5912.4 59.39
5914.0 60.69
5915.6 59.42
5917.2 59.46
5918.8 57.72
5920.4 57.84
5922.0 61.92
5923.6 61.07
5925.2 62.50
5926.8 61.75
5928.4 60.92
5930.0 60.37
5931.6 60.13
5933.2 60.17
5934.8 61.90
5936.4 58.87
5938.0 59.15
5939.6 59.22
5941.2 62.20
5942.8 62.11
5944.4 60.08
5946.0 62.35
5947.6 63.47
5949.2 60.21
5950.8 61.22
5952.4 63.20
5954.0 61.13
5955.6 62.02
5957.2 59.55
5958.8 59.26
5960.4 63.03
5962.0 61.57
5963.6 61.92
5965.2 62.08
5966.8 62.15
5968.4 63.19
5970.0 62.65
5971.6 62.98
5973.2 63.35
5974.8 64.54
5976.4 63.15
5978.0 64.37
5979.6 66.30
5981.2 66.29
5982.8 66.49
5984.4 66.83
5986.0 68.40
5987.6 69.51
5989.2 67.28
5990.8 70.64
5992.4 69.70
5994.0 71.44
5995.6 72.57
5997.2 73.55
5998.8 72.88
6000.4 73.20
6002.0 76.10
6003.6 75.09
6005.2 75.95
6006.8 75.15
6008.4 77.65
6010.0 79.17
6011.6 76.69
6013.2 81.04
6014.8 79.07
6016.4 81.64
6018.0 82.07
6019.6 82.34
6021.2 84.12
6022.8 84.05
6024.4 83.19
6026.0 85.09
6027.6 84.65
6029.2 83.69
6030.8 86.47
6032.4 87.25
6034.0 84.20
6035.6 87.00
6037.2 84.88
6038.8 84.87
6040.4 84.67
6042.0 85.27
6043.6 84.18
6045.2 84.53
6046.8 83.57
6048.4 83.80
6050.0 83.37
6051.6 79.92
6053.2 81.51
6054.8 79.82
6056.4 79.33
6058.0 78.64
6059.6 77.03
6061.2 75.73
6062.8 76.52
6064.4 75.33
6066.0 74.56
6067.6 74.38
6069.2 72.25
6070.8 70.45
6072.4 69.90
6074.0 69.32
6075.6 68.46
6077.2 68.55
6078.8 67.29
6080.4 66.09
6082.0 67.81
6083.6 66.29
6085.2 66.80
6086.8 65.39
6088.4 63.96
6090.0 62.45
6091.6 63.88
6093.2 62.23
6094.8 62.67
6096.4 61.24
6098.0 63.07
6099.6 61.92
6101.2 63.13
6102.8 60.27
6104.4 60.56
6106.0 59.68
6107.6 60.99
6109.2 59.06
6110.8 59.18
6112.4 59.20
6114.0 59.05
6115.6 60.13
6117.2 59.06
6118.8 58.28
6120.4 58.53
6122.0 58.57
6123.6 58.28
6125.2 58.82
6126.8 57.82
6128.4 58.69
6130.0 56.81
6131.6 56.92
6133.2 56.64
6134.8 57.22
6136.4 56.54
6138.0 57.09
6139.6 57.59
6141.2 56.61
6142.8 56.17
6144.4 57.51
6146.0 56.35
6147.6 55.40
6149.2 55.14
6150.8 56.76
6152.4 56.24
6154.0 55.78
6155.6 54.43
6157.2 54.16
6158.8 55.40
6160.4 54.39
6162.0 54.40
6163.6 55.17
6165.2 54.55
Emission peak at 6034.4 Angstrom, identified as Mg II 2798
